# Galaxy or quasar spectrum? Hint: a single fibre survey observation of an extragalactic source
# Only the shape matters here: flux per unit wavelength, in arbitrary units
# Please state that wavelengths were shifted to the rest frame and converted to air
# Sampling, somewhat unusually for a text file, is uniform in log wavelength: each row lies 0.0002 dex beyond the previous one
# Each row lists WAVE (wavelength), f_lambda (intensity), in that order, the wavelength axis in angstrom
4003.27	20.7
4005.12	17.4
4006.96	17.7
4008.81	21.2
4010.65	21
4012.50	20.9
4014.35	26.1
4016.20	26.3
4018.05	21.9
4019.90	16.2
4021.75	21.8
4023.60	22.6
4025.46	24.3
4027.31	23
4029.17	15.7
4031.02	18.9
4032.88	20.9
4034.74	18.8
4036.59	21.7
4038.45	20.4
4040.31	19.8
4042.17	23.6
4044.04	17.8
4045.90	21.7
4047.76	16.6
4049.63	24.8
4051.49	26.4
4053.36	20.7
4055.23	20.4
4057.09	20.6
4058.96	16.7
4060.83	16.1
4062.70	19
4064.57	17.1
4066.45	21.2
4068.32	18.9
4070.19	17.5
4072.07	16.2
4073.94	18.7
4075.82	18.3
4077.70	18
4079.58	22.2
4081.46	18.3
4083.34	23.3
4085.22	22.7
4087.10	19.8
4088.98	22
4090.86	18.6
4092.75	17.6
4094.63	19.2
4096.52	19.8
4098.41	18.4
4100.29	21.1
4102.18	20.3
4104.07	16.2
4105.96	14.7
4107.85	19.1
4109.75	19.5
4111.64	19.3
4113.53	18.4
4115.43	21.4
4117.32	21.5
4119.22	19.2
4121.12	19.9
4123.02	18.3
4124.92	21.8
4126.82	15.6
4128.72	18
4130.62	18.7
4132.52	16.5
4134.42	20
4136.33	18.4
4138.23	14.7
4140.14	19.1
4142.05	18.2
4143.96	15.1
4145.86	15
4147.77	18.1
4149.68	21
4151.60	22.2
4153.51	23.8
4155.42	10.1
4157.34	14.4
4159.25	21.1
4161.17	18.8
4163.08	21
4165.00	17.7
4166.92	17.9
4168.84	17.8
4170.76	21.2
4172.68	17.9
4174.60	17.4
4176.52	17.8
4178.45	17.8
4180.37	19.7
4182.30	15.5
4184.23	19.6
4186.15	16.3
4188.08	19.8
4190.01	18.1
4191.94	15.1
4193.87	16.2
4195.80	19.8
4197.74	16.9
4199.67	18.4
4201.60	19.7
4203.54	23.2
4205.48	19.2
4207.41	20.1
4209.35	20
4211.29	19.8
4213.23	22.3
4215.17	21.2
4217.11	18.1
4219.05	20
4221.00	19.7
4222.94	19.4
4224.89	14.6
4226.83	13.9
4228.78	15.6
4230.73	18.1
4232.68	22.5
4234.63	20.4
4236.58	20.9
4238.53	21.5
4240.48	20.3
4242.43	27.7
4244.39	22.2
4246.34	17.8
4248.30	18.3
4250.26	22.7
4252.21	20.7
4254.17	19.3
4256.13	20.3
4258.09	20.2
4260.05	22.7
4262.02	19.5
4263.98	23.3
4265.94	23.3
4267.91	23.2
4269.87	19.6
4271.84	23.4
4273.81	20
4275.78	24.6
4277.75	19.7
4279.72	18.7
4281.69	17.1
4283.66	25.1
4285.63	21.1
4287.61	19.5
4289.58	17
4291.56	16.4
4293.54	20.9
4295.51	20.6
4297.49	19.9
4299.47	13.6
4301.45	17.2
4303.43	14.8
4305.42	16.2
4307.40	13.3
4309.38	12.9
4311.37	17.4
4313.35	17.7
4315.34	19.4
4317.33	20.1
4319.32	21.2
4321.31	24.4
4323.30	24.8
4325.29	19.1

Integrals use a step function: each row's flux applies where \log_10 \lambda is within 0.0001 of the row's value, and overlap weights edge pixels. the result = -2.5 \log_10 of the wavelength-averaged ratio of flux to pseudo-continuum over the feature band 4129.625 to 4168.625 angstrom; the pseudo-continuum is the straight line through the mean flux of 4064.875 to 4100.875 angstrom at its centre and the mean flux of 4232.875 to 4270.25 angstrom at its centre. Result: 0.12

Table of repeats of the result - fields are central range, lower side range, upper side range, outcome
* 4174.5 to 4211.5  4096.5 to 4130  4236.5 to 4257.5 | 0.096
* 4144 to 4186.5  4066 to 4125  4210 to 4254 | 0.080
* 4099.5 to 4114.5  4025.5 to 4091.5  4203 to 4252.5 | 0.080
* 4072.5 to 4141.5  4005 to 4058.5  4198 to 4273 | 0.091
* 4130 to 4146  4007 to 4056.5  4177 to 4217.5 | 0.137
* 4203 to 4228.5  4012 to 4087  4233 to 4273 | 0.109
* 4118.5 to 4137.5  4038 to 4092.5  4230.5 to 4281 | 0.096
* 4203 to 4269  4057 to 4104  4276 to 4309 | -0.103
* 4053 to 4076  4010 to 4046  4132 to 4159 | 0.088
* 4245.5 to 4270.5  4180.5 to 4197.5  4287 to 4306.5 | -0.187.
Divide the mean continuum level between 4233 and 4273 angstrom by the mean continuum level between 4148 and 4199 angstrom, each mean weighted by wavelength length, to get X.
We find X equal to 1.17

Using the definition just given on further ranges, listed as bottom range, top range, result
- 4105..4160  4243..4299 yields 1.12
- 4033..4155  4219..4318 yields 1.01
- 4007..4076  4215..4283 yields 1.00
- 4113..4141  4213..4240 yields 1.02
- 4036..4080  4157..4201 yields 0.92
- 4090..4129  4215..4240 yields 1.00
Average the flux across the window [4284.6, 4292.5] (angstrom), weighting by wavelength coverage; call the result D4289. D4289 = 18.5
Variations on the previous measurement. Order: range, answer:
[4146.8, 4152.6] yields 20.4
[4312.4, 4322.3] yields 20.6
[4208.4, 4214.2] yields 20.7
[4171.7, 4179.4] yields 17.7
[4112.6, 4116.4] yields 19.9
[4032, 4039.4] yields 20.5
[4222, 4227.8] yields 16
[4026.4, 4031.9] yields 19.2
